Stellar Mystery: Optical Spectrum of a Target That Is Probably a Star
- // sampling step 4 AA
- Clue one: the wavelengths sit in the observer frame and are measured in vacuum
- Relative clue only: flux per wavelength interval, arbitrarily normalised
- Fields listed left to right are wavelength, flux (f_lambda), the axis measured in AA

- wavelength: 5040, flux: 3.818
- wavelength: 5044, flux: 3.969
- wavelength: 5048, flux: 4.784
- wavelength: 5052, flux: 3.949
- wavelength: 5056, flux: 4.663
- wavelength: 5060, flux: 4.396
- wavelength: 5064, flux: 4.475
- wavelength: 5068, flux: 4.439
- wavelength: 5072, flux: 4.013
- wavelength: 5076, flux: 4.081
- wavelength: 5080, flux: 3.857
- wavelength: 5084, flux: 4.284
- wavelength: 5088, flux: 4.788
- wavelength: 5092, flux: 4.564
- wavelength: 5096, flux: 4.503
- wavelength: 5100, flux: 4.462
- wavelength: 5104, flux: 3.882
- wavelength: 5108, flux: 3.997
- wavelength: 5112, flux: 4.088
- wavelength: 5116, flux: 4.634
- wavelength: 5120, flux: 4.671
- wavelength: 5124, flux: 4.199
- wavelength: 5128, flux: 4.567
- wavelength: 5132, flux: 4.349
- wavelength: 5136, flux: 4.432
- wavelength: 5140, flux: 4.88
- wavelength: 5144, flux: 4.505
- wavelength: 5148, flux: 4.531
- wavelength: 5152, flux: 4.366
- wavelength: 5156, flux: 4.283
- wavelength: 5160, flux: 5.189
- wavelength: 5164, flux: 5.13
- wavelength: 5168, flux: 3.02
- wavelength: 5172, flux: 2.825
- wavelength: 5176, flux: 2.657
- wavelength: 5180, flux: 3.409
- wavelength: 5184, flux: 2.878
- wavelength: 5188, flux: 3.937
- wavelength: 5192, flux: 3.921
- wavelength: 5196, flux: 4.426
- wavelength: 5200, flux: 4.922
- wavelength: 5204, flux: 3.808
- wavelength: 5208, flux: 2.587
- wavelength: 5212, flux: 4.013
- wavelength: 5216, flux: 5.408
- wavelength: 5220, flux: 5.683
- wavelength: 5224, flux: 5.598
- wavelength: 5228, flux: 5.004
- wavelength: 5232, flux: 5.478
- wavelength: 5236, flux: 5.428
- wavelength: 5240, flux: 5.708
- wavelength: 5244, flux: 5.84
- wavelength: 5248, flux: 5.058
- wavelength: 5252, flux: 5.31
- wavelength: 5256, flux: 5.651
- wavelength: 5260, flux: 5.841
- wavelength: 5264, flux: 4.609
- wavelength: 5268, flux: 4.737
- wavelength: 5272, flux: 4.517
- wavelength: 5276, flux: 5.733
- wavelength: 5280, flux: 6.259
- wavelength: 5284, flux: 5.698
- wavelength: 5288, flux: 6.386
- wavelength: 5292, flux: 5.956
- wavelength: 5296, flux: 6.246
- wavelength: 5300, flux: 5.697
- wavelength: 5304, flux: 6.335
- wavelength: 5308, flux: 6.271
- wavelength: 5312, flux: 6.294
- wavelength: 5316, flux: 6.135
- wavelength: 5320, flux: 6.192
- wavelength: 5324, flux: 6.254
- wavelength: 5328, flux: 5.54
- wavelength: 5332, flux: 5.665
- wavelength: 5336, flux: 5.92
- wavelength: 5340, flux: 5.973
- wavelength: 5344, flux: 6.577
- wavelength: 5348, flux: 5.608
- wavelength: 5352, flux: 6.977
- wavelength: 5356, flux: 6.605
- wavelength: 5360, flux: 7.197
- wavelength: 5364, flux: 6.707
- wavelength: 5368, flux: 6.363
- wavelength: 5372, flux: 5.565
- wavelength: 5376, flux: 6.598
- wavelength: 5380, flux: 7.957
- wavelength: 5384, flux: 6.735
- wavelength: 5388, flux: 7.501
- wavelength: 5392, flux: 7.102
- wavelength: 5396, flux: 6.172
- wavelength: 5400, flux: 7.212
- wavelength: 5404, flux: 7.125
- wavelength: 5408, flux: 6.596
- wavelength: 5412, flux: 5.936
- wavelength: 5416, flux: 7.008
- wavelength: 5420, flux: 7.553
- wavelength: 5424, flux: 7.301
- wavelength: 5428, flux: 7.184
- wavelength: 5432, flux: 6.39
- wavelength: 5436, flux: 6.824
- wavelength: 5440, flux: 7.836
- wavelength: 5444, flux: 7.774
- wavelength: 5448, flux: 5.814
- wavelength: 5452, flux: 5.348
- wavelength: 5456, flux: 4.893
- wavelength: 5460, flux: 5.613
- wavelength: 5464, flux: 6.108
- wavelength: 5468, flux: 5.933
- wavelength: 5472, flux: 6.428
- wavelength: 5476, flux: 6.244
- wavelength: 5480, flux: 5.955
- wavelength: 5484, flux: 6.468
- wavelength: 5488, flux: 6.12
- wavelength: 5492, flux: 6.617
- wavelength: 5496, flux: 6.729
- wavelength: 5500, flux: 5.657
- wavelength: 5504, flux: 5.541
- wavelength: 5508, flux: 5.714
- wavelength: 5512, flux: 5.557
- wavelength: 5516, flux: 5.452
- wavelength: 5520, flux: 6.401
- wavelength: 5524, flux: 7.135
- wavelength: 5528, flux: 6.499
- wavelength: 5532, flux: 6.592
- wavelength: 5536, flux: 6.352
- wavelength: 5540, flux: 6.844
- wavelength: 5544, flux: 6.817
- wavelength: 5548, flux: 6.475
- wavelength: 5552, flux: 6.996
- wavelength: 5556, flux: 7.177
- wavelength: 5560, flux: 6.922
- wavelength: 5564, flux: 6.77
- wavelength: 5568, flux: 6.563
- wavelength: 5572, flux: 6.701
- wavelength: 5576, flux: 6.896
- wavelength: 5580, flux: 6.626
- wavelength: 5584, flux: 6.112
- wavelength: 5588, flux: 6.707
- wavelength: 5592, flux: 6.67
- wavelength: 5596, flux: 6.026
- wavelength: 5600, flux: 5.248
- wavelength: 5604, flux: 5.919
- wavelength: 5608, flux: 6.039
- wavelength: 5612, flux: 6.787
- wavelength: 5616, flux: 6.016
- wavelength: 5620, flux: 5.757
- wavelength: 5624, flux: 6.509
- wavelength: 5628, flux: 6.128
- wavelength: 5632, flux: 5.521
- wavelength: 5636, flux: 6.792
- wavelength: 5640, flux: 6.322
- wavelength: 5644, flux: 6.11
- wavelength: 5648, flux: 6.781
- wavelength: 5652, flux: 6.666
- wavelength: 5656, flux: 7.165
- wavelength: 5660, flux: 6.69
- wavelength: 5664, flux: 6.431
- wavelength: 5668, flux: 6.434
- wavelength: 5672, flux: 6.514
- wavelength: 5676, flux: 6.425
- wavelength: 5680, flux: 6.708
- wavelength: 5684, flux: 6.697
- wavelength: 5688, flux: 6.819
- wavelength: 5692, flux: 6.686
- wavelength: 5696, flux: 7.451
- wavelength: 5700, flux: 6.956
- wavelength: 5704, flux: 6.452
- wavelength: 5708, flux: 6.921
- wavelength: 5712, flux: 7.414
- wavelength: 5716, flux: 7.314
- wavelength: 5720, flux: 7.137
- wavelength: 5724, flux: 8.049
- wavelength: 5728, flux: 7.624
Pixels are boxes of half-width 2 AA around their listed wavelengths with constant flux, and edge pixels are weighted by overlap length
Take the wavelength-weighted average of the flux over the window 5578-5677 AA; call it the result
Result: 6.33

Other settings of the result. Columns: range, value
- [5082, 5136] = 4.39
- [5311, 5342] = 5.99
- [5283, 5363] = 6.19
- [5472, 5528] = 6.15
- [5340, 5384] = 6.59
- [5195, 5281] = 5.07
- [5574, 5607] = 6.27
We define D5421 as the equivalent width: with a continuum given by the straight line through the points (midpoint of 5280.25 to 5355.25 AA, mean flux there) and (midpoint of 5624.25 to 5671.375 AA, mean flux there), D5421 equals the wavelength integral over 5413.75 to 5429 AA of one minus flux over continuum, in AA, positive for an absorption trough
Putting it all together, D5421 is -2.5 AA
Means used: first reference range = 6.11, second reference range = 6.46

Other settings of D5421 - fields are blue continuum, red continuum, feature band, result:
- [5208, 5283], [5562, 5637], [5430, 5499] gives -4.57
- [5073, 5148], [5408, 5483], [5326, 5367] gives -3.04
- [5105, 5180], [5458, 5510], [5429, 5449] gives -3.96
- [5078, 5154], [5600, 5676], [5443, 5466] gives -0.78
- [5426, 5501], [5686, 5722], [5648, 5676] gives 1.02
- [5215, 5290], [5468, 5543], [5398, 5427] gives -4.93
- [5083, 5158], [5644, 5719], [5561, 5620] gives 0.48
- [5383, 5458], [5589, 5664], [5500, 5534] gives 2.35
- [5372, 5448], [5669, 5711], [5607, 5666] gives 3.66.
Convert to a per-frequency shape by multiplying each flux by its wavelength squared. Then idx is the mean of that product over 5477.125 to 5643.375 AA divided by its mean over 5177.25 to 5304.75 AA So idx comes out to 1.41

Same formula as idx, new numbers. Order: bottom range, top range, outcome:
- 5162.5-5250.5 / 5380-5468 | 1.64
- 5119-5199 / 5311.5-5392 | 1.69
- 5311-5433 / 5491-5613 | 1.04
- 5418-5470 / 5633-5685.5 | 1.09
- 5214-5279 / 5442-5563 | 1.29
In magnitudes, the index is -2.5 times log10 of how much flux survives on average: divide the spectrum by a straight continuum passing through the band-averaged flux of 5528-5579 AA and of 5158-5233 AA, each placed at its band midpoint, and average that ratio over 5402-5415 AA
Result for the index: -0.16 mag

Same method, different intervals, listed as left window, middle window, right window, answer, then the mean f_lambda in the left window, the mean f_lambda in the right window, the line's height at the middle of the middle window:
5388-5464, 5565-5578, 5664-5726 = 0.01 mag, 6.66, 6.92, 6.8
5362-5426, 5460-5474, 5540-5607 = 0.11 mag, 6.84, 6.54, 6.72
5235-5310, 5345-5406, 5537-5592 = -0.12 mag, 5.65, 6.73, 6.03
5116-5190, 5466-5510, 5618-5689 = -0.08 mag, 4.12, 6.47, 5.69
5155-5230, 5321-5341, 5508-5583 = -0.16 mag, 4.14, 6.57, 5.09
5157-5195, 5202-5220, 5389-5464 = -0.01 mag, 3.7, 6.65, 4.11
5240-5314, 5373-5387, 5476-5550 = -0.18 mag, 5.69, 6.27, 5.95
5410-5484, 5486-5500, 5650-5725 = 0.03 mag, 6.45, 6.88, 6.53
